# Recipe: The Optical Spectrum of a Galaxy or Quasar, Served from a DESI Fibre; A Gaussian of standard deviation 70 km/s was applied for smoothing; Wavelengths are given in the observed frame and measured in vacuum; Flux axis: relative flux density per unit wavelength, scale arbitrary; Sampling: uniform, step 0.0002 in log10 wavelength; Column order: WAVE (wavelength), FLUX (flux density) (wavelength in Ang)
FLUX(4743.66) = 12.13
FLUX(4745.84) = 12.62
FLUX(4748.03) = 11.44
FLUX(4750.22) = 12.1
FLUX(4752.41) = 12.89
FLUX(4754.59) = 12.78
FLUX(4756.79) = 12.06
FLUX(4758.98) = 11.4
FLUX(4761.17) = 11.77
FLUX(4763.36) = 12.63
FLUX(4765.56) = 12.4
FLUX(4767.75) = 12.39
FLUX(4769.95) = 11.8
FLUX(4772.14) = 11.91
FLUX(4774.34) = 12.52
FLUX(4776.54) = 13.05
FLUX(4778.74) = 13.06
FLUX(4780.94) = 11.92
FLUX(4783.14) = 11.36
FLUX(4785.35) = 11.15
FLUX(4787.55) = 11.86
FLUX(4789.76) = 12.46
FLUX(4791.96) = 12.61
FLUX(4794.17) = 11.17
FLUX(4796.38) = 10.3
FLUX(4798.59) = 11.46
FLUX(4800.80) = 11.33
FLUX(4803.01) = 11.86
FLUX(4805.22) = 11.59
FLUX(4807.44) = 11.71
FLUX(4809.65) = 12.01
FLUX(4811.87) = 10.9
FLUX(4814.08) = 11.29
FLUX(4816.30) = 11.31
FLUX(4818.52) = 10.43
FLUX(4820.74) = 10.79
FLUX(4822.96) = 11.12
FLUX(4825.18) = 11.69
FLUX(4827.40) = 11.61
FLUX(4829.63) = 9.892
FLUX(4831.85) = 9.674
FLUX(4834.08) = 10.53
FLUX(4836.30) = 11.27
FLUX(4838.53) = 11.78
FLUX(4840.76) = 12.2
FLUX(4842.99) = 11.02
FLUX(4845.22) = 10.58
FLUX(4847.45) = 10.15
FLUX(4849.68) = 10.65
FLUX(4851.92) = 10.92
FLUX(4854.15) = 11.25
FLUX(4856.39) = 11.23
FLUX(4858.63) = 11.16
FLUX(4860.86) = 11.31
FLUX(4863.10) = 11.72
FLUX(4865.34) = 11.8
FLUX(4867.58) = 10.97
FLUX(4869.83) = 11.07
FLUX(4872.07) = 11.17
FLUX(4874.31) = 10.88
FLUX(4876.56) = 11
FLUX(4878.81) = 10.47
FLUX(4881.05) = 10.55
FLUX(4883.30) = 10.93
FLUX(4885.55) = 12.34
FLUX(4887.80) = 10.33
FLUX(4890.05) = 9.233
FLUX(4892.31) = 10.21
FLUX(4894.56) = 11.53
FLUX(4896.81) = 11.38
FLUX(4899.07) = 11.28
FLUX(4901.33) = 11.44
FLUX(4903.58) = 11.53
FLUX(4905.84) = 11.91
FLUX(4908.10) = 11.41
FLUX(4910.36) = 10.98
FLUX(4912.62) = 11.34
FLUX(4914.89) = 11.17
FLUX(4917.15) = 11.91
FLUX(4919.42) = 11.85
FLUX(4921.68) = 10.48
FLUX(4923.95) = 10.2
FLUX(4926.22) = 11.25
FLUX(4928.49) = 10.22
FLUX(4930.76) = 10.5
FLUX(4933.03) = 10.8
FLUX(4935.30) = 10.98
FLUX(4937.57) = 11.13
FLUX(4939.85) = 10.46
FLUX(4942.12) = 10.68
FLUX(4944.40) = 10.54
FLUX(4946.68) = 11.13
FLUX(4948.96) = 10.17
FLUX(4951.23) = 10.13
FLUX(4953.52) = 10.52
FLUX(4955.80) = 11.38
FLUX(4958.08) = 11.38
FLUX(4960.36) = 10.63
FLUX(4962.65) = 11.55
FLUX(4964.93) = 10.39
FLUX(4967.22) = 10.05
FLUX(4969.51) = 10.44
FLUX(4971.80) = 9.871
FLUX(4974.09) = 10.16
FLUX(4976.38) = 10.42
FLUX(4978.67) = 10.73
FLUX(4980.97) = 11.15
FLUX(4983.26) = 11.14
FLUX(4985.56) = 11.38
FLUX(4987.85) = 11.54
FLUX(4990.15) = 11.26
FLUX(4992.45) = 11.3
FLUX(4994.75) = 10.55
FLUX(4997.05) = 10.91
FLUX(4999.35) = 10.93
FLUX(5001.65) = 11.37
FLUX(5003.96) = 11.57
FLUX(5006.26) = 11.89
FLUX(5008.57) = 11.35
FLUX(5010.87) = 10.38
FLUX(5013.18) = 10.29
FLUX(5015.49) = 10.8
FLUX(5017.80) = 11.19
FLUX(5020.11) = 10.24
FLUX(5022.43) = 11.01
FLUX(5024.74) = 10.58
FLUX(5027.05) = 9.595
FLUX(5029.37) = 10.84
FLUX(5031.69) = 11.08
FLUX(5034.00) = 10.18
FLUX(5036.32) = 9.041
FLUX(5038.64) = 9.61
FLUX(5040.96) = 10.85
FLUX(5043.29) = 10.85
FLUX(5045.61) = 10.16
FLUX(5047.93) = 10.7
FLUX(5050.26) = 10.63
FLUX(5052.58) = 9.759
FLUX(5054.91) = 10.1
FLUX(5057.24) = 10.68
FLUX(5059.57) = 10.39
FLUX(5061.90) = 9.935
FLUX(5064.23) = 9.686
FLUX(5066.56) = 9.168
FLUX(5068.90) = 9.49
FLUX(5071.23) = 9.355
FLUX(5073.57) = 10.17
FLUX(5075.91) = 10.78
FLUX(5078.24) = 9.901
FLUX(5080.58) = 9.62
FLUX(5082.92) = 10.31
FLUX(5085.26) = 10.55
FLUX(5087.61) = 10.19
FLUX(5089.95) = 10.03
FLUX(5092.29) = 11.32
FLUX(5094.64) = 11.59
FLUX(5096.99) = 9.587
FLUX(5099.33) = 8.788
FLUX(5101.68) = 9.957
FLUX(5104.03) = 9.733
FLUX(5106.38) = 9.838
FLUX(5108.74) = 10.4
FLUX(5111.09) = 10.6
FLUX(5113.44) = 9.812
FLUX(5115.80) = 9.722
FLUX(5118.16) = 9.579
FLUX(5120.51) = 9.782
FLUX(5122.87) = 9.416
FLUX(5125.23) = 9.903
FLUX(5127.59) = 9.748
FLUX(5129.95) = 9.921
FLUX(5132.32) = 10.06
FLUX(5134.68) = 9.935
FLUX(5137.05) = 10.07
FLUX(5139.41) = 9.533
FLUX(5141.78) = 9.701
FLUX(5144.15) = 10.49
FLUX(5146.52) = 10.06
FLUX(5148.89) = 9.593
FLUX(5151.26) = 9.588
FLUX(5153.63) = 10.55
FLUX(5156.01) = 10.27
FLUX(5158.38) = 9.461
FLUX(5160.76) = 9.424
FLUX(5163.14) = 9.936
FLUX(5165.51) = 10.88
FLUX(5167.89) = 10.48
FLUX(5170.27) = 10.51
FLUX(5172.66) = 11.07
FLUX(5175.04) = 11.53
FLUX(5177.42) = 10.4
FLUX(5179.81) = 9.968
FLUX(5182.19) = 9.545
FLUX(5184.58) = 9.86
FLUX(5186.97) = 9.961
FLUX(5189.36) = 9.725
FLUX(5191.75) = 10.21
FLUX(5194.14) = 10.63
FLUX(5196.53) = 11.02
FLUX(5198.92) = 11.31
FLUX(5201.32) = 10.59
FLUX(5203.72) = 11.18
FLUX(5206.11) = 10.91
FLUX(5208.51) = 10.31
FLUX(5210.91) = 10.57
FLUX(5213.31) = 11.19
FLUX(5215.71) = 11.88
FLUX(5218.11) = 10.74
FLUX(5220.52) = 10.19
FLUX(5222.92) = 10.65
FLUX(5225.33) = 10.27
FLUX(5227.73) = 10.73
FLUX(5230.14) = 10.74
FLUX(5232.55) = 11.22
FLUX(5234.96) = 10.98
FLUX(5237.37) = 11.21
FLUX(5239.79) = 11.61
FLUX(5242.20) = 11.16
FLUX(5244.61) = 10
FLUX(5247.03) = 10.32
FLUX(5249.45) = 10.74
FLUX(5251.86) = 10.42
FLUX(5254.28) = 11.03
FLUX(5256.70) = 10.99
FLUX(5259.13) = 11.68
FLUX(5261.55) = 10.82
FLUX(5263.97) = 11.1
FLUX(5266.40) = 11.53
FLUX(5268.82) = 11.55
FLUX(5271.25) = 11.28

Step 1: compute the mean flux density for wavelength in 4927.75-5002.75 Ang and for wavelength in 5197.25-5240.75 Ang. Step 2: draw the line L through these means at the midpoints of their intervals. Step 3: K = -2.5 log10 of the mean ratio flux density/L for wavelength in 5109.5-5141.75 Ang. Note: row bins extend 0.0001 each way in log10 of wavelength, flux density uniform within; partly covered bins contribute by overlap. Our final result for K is 0.11 mag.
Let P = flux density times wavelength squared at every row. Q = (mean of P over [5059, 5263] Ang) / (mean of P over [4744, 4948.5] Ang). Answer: 1.04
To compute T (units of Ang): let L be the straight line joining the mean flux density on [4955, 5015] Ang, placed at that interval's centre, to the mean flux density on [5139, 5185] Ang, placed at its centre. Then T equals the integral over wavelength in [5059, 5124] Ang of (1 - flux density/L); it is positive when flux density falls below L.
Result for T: 3.0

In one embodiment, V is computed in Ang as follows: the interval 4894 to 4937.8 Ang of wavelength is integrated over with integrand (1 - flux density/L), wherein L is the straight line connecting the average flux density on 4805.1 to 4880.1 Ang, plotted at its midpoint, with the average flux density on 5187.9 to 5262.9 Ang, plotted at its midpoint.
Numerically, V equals -0.5 Ang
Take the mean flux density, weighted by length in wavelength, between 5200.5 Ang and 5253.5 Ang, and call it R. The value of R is 10.8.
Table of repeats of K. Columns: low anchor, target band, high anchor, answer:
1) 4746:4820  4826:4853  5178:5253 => 0.08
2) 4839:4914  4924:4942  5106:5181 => 0.02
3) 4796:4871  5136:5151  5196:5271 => 0.11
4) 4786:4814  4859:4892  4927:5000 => 0.02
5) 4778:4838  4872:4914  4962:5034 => 0.01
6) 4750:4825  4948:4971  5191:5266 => 0.08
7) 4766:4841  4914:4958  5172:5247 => 0.04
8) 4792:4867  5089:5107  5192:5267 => 0.09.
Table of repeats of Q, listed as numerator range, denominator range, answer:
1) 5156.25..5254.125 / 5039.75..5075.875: 1.11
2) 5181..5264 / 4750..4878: 1.10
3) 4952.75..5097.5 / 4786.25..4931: 1.01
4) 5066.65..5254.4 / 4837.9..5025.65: 1.03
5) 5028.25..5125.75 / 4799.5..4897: 1.00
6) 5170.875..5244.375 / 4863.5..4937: 1.09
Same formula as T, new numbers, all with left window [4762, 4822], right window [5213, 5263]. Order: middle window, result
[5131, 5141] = 1.07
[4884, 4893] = 0.78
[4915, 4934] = 0.95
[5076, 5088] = 1.09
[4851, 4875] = 0.78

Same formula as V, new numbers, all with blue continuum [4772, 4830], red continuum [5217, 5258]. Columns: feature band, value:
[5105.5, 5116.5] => 0.9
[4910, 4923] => 0.1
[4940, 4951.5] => 0.8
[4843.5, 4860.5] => 0.9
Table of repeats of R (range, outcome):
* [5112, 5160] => 9.86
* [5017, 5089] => 10.2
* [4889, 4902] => 10.8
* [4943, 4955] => 10.5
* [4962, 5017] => 10.9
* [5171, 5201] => 10.4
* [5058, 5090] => 9.98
